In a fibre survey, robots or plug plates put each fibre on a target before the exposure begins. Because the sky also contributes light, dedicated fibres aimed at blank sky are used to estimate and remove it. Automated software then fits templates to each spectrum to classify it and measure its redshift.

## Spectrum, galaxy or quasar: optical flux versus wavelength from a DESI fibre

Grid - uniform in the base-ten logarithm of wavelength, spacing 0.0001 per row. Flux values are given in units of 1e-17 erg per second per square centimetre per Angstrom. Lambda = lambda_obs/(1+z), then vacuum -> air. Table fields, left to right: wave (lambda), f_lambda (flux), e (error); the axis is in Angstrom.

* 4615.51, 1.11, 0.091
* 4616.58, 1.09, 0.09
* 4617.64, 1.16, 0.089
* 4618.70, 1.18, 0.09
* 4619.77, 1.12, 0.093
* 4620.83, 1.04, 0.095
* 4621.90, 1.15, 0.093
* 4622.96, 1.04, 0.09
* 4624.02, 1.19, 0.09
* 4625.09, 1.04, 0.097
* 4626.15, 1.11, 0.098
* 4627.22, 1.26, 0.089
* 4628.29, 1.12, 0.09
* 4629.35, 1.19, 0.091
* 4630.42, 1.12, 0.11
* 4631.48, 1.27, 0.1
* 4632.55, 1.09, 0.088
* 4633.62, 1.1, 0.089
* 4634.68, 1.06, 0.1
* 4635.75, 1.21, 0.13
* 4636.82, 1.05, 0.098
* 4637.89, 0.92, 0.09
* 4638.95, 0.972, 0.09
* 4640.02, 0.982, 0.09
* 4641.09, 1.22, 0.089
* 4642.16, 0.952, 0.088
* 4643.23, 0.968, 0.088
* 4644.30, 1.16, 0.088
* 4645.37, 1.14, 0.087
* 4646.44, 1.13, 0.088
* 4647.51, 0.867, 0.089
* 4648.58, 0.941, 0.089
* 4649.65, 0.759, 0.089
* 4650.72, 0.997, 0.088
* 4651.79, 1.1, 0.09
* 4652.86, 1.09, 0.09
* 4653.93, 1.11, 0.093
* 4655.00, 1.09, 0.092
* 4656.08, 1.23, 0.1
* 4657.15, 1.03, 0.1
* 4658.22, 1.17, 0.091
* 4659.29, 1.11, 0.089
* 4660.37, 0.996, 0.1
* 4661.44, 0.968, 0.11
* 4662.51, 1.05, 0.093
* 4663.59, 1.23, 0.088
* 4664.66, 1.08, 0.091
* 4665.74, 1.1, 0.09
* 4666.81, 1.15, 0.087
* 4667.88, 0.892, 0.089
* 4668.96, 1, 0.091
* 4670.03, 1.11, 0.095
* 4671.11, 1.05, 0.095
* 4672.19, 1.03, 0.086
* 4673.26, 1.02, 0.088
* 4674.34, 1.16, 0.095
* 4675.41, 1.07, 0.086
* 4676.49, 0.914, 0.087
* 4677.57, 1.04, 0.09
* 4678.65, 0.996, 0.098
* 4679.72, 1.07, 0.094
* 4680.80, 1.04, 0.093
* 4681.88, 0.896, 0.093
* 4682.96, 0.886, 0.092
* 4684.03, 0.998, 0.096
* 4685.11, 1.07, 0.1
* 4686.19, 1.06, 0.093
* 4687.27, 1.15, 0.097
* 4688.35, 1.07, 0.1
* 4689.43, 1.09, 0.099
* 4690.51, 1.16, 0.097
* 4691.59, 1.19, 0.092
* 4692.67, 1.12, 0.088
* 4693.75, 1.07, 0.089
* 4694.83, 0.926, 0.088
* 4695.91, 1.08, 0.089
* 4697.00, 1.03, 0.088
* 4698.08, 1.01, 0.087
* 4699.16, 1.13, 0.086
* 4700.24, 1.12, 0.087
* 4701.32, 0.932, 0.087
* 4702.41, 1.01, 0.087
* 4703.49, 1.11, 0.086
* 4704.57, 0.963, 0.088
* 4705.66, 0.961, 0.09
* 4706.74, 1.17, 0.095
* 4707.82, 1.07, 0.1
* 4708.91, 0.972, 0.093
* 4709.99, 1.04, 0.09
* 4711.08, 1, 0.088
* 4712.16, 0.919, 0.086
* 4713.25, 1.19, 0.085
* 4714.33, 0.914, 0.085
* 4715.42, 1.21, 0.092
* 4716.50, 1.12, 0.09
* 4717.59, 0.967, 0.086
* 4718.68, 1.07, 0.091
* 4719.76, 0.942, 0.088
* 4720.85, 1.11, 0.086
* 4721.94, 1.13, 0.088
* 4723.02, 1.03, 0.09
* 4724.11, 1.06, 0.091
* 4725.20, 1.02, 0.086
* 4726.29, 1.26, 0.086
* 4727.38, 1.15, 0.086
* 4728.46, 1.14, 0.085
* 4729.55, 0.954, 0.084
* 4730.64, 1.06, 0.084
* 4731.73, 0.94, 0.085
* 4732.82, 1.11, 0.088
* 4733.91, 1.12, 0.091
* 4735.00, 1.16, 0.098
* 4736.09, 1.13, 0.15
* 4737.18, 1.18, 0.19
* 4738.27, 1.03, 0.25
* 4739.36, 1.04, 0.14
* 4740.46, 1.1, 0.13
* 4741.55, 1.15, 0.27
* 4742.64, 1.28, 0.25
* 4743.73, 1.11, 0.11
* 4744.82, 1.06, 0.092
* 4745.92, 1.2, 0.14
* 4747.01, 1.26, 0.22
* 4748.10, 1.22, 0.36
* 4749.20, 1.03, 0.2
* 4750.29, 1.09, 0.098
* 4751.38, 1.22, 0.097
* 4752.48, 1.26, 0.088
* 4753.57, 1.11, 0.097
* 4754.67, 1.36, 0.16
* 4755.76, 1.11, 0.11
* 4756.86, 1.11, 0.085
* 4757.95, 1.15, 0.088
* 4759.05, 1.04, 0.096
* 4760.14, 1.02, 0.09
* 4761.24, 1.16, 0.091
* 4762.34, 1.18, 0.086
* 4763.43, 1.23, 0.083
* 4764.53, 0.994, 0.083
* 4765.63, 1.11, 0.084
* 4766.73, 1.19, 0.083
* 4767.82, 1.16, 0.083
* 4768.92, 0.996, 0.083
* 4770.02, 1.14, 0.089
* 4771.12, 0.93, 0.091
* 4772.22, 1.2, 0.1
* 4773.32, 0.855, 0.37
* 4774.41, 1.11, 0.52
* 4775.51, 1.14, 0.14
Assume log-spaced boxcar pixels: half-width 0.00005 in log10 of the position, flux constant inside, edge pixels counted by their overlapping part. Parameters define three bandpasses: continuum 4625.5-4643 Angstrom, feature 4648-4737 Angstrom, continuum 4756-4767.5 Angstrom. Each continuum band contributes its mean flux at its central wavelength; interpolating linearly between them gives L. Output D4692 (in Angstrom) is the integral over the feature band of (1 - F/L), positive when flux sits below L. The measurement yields 4.2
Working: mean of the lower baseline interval 1.1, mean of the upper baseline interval 1.12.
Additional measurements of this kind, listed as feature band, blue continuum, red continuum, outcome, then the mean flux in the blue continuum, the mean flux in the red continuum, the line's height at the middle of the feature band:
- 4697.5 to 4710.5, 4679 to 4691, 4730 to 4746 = 0.32 Angstrom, 1.04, 1.11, 1.07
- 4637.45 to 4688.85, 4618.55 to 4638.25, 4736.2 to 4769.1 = 3.76 Angstrom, 1.12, 1.14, 1.12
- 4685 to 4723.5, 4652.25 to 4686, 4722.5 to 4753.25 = 1.02 Angstrom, 1.05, 1.12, 1.09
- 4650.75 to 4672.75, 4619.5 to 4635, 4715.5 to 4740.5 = 0.69 Angstrom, 1.13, 1.08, 1.11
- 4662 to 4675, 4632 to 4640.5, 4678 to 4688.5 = -0.53 Angstrom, 1.05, 1.02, 1.03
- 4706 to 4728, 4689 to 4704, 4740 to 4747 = 0.84 Angstrom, 1.07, 1.16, 1.11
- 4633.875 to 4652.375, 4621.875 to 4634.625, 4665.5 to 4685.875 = 1.28 Angstrom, 1.14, 1.03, 1.1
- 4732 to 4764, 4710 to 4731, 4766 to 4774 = -2.28 Angstrom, 1.07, 1.07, 1.07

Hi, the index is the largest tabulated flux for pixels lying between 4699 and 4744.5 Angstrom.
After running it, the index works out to 1.28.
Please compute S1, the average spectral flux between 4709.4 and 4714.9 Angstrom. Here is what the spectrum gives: 1.01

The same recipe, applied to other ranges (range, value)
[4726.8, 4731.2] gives 1.08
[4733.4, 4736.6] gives 1.14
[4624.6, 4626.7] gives 1.08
